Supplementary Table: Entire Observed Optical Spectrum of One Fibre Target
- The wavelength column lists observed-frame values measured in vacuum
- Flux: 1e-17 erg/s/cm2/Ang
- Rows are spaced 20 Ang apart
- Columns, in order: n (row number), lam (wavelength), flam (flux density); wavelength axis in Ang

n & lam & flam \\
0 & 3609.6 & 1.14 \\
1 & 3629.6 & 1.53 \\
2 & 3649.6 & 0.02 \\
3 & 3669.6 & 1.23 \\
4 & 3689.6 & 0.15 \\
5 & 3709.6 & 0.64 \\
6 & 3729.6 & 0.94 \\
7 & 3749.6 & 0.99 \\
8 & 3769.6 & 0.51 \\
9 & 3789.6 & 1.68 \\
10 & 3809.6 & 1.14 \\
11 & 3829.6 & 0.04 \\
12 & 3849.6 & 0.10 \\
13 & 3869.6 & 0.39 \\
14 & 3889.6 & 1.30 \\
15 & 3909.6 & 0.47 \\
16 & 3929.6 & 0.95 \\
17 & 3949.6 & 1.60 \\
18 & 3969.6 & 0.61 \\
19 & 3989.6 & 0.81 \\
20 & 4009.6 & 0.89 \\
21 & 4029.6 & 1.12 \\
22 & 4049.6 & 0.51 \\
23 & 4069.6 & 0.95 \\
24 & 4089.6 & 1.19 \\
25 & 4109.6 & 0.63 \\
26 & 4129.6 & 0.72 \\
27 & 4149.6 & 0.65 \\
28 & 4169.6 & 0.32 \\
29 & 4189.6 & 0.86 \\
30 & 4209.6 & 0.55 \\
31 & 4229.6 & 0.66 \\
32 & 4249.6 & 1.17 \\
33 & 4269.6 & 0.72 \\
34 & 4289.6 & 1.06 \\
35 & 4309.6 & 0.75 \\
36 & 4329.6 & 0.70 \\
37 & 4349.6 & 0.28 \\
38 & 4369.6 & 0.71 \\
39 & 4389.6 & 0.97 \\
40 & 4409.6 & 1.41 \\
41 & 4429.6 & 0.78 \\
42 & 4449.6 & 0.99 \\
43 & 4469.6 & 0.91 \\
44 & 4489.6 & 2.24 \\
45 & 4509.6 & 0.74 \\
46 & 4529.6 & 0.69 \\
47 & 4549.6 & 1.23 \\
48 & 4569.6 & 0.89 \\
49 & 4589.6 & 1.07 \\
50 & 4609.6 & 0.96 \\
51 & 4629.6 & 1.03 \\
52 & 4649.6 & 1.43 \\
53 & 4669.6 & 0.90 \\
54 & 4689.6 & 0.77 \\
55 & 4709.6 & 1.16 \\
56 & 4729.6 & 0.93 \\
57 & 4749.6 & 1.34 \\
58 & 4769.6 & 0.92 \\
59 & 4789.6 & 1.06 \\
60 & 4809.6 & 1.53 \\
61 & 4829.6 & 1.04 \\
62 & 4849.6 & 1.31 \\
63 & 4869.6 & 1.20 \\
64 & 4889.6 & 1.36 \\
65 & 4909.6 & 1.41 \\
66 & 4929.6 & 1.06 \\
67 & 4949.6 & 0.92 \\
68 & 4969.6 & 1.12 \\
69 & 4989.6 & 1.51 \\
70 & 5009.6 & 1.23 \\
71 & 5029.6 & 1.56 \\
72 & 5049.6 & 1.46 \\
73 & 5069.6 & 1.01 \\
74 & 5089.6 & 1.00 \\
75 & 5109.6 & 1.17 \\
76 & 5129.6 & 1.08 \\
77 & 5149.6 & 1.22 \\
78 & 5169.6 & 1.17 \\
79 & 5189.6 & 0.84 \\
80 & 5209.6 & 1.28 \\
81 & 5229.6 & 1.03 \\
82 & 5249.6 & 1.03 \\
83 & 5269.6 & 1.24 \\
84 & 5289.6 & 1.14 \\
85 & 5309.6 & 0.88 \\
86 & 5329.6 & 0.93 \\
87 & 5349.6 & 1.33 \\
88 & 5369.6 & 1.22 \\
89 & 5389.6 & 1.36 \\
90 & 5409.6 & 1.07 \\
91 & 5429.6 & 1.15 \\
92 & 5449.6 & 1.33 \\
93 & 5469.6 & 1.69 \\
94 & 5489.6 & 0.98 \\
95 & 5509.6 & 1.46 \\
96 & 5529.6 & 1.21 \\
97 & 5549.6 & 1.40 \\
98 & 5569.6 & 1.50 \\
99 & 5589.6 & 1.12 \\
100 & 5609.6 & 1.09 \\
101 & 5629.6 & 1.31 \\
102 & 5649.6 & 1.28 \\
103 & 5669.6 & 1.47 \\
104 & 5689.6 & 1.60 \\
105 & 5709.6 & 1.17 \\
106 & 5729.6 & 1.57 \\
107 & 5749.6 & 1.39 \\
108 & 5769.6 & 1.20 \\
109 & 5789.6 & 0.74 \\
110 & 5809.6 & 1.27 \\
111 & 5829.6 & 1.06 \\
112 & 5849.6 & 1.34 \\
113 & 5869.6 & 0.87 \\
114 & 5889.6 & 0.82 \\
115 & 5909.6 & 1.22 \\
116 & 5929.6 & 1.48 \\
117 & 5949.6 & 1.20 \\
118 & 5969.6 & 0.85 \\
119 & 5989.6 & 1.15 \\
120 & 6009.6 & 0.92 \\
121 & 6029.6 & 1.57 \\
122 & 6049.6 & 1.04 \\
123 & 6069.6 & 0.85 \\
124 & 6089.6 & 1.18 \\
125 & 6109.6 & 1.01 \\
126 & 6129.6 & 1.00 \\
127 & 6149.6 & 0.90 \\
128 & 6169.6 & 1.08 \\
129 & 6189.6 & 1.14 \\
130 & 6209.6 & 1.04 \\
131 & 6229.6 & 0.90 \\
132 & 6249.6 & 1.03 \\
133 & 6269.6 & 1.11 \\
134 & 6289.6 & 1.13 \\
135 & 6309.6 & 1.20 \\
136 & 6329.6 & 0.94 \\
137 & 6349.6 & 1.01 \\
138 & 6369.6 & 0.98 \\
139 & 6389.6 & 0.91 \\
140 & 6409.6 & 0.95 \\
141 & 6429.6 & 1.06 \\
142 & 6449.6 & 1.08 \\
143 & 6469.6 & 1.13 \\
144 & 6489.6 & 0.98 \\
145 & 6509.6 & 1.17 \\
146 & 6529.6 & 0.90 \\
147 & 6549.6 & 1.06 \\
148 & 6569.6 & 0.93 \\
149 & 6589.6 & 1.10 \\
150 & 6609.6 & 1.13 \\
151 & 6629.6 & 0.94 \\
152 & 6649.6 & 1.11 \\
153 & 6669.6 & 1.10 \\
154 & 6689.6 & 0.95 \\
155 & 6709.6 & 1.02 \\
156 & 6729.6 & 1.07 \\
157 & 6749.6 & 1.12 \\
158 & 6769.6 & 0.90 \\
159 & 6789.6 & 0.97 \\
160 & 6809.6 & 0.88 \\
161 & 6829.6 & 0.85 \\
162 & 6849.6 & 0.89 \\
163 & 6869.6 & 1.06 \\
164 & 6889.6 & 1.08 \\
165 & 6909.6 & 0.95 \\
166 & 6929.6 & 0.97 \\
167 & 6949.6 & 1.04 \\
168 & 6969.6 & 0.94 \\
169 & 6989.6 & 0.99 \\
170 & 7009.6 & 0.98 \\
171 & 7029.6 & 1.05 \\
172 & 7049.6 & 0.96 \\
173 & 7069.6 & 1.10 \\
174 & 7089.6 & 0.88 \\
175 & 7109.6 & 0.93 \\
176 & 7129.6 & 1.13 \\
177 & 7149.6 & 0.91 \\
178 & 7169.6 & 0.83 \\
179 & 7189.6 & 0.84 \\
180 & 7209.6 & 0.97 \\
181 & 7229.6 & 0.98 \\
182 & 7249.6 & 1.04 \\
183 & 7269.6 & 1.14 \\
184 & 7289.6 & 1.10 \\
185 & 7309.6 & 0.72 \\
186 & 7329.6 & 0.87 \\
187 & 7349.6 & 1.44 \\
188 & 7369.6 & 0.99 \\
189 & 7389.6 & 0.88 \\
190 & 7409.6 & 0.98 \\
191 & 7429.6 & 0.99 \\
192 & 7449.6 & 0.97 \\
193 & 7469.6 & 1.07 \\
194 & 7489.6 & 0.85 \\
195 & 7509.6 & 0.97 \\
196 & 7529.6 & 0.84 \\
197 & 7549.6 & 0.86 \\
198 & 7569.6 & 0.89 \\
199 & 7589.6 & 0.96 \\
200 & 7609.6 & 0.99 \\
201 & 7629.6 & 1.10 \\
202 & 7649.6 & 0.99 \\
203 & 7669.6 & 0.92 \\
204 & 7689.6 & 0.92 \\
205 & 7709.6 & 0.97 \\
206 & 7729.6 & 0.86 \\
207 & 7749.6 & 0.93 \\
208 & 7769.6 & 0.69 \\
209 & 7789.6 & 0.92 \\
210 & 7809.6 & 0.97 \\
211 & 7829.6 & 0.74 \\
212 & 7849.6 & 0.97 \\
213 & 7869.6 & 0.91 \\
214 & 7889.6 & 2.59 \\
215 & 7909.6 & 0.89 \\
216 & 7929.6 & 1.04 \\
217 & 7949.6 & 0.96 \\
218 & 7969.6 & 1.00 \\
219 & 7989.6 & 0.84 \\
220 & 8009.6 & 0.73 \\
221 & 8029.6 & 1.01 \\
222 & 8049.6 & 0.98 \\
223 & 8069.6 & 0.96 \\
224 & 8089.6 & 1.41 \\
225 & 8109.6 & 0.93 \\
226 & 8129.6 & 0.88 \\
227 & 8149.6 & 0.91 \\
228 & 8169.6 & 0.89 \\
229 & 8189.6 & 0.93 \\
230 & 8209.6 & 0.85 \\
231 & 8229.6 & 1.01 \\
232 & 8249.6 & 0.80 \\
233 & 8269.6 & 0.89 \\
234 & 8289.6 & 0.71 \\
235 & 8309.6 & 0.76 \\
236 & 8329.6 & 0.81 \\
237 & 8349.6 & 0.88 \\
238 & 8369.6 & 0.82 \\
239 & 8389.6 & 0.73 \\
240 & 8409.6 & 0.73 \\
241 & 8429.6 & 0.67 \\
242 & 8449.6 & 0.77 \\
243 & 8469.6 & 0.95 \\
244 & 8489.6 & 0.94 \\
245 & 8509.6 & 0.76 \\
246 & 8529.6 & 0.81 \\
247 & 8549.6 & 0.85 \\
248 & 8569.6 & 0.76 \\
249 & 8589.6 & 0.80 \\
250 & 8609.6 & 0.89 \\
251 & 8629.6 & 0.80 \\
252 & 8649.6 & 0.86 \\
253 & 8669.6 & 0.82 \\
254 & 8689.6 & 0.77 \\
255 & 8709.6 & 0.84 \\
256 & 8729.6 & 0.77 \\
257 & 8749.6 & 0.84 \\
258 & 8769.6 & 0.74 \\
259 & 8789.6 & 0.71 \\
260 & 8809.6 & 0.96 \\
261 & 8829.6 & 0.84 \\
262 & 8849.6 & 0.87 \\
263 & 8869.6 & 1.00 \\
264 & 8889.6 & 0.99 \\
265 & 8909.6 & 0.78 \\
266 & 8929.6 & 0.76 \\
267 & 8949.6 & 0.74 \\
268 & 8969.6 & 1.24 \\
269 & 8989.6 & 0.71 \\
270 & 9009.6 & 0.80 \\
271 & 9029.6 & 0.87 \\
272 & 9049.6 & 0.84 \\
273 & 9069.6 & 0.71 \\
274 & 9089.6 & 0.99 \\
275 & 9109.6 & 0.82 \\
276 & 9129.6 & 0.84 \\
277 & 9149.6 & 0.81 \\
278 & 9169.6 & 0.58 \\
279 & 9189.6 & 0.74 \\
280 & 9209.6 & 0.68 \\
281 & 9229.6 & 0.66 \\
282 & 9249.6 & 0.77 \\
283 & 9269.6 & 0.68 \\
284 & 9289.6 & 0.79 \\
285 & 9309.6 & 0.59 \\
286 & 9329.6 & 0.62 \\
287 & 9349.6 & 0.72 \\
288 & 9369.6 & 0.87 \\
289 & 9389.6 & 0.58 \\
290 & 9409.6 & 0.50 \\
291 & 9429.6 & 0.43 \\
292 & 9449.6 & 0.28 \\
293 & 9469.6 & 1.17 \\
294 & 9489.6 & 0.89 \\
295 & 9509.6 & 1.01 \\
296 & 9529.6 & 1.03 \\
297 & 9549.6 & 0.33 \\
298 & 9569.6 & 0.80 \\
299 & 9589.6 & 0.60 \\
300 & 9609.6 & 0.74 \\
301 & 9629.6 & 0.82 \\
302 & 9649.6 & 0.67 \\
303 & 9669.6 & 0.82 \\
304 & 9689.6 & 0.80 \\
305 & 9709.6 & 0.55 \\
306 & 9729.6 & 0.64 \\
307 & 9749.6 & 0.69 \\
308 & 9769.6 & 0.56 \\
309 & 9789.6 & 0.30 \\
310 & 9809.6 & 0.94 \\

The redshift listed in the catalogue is 0.203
